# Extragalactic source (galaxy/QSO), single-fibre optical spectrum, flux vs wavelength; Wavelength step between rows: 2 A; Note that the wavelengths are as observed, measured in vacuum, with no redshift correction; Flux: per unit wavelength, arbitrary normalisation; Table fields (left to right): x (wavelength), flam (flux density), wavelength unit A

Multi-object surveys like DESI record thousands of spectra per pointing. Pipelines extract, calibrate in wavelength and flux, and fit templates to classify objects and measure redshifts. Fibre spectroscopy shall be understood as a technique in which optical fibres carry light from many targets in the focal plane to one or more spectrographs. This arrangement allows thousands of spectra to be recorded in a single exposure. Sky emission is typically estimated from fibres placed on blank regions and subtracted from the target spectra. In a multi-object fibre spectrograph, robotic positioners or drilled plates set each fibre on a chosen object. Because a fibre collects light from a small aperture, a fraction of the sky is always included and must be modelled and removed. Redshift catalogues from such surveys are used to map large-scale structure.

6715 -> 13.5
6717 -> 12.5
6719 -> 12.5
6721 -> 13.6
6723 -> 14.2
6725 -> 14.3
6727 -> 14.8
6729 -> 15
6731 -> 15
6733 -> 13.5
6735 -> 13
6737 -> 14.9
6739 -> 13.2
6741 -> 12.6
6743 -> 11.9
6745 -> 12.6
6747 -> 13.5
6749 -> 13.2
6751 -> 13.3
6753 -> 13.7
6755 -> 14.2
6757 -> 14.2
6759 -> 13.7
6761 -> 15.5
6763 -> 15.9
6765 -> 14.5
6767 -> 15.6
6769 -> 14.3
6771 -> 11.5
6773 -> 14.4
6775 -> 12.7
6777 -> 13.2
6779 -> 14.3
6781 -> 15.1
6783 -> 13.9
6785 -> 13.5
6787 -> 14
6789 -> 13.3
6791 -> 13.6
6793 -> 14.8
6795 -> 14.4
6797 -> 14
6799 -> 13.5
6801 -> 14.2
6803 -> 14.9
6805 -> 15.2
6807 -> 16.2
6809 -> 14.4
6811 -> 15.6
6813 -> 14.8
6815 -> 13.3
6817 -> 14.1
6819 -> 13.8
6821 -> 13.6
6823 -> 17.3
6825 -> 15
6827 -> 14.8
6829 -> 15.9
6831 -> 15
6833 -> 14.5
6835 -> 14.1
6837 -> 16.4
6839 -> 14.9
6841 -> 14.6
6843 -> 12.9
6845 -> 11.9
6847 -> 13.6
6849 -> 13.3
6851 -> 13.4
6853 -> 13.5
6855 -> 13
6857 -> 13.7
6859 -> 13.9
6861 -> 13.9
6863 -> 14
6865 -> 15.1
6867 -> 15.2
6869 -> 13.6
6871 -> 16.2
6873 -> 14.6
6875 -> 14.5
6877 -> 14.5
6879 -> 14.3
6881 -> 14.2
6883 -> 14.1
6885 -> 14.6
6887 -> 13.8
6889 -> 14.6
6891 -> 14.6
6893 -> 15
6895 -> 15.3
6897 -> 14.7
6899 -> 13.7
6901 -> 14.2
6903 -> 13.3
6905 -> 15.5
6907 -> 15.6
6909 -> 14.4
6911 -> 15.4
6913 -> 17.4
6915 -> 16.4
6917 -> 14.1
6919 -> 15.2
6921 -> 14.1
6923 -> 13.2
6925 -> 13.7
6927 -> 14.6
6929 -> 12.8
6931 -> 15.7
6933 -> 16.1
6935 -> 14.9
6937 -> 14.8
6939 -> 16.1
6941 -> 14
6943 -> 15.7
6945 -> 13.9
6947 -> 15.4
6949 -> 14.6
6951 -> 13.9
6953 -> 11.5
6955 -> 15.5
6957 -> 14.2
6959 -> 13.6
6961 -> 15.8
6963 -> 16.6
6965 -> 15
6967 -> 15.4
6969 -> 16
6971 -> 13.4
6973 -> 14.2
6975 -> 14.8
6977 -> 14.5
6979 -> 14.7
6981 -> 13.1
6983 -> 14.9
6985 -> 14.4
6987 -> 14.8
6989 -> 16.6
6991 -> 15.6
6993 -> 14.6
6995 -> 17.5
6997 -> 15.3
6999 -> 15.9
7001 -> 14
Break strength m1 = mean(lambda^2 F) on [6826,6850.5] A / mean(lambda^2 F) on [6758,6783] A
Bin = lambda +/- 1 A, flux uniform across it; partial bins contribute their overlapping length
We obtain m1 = 1.03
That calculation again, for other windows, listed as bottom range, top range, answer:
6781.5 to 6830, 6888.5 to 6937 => 1.05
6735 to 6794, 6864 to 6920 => 1.11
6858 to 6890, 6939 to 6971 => 1.04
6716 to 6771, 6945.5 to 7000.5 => 1.15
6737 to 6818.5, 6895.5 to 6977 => 1.10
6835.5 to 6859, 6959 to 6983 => 1.12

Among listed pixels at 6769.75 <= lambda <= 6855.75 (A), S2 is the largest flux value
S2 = 17.3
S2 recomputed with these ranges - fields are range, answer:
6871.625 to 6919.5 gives 17.4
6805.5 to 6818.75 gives 16.2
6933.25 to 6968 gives 16.6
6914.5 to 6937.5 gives 16.4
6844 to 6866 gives 15.1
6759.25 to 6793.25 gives 15.9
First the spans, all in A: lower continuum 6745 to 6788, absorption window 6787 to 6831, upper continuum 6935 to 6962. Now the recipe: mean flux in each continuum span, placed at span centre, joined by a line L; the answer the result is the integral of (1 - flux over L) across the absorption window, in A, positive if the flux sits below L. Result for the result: -1.52 A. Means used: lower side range 14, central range 14.6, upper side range 14.6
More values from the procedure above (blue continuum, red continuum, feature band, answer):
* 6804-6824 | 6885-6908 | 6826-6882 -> 1.7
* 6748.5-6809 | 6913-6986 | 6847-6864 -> 1.0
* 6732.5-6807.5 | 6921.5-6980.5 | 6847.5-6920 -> -0.7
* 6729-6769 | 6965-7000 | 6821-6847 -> -0.6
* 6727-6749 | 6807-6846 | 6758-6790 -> -0.2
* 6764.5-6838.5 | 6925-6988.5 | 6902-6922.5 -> -0.7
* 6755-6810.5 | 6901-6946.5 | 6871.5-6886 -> 0.2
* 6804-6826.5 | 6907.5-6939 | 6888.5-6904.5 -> 0.5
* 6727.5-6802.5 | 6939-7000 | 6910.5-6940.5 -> -0.6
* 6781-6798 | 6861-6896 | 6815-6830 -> -0.6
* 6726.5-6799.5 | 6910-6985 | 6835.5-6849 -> 0.2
